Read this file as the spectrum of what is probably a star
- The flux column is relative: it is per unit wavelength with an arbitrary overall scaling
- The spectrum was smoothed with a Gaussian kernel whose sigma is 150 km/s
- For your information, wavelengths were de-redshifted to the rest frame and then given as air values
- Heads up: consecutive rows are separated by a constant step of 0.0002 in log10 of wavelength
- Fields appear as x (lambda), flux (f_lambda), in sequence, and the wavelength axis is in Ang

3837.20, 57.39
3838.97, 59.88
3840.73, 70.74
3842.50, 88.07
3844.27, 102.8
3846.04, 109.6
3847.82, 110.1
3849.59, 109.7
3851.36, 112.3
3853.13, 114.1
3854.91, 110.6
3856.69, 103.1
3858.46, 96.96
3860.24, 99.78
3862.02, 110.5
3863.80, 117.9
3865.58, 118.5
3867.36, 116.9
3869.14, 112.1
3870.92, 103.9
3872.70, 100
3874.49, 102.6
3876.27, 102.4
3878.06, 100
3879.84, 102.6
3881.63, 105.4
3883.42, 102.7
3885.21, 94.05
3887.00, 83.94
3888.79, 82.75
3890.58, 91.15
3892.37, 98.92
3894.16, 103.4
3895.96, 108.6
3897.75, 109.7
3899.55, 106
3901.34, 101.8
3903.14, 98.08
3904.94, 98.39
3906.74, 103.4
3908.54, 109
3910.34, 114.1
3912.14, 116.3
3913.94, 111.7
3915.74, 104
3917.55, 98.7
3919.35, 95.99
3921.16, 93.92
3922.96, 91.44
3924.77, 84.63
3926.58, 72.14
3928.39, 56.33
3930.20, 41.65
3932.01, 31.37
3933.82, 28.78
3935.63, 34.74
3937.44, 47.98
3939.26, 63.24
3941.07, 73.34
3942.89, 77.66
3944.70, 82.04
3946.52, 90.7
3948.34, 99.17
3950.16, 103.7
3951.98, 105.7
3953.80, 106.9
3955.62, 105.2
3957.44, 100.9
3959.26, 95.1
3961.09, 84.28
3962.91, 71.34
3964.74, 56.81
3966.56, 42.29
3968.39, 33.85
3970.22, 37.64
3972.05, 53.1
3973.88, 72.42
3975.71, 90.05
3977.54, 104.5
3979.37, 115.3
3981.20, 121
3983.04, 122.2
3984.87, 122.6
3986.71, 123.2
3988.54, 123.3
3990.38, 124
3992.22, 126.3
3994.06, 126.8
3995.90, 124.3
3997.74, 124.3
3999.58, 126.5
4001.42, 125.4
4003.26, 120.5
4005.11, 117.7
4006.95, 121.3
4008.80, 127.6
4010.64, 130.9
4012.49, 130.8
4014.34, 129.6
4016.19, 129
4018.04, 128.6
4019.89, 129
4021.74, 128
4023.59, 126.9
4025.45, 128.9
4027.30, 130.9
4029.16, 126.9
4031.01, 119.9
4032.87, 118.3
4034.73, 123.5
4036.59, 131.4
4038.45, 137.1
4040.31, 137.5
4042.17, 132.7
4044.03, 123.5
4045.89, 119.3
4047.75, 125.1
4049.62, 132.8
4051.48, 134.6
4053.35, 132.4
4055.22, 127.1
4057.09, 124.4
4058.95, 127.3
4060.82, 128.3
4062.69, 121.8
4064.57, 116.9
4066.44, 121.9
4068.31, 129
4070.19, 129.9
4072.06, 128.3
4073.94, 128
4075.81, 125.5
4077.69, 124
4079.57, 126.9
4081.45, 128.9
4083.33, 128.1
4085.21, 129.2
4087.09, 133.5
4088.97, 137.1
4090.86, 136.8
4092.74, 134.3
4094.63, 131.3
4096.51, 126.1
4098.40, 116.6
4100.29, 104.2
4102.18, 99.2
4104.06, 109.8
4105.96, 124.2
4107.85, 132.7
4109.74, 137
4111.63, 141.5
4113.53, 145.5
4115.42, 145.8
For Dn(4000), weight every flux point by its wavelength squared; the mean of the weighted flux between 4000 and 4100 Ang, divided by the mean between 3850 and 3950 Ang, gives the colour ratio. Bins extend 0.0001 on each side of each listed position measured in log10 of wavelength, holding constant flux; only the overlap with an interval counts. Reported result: 1.5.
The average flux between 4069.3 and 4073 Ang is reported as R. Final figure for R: 129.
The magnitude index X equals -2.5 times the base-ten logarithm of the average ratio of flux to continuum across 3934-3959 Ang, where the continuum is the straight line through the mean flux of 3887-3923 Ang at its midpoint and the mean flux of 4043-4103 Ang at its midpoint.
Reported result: 0.29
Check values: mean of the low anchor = 102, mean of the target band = 82.7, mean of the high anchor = 126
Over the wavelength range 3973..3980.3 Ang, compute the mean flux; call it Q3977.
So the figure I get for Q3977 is 95.8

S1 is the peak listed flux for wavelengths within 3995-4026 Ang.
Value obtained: 130.9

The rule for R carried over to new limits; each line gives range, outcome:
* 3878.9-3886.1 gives 101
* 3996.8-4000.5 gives 126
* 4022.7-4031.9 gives 127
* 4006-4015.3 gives 128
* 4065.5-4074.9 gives 127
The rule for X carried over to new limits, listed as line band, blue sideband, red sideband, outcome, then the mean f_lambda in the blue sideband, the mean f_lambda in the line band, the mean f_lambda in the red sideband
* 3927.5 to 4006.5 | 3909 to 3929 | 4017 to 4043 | 0.23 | 95.3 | 89.5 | 129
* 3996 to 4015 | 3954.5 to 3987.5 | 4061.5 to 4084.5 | -0.25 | 86.2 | 125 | 126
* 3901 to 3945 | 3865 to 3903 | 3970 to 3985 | 0.22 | 102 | 80.9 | 94.3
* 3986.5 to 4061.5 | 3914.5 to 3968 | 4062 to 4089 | -0.18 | 77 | 127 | 127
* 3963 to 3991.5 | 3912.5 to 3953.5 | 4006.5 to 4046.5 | 0.15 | 77.7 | 89.3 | 128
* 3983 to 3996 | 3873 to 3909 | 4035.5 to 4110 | -0.09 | 100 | 124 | 127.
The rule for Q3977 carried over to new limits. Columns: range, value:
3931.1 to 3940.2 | 41.4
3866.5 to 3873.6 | 108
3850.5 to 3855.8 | 112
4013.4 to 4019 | 129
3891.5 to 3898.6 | 105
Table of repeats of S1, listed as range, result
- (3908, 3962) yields 116.3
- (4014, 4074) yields 137.5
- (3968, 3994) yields 126.3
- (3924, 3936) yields 84.63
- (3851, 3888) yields 118.5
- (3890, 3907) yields 109.7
